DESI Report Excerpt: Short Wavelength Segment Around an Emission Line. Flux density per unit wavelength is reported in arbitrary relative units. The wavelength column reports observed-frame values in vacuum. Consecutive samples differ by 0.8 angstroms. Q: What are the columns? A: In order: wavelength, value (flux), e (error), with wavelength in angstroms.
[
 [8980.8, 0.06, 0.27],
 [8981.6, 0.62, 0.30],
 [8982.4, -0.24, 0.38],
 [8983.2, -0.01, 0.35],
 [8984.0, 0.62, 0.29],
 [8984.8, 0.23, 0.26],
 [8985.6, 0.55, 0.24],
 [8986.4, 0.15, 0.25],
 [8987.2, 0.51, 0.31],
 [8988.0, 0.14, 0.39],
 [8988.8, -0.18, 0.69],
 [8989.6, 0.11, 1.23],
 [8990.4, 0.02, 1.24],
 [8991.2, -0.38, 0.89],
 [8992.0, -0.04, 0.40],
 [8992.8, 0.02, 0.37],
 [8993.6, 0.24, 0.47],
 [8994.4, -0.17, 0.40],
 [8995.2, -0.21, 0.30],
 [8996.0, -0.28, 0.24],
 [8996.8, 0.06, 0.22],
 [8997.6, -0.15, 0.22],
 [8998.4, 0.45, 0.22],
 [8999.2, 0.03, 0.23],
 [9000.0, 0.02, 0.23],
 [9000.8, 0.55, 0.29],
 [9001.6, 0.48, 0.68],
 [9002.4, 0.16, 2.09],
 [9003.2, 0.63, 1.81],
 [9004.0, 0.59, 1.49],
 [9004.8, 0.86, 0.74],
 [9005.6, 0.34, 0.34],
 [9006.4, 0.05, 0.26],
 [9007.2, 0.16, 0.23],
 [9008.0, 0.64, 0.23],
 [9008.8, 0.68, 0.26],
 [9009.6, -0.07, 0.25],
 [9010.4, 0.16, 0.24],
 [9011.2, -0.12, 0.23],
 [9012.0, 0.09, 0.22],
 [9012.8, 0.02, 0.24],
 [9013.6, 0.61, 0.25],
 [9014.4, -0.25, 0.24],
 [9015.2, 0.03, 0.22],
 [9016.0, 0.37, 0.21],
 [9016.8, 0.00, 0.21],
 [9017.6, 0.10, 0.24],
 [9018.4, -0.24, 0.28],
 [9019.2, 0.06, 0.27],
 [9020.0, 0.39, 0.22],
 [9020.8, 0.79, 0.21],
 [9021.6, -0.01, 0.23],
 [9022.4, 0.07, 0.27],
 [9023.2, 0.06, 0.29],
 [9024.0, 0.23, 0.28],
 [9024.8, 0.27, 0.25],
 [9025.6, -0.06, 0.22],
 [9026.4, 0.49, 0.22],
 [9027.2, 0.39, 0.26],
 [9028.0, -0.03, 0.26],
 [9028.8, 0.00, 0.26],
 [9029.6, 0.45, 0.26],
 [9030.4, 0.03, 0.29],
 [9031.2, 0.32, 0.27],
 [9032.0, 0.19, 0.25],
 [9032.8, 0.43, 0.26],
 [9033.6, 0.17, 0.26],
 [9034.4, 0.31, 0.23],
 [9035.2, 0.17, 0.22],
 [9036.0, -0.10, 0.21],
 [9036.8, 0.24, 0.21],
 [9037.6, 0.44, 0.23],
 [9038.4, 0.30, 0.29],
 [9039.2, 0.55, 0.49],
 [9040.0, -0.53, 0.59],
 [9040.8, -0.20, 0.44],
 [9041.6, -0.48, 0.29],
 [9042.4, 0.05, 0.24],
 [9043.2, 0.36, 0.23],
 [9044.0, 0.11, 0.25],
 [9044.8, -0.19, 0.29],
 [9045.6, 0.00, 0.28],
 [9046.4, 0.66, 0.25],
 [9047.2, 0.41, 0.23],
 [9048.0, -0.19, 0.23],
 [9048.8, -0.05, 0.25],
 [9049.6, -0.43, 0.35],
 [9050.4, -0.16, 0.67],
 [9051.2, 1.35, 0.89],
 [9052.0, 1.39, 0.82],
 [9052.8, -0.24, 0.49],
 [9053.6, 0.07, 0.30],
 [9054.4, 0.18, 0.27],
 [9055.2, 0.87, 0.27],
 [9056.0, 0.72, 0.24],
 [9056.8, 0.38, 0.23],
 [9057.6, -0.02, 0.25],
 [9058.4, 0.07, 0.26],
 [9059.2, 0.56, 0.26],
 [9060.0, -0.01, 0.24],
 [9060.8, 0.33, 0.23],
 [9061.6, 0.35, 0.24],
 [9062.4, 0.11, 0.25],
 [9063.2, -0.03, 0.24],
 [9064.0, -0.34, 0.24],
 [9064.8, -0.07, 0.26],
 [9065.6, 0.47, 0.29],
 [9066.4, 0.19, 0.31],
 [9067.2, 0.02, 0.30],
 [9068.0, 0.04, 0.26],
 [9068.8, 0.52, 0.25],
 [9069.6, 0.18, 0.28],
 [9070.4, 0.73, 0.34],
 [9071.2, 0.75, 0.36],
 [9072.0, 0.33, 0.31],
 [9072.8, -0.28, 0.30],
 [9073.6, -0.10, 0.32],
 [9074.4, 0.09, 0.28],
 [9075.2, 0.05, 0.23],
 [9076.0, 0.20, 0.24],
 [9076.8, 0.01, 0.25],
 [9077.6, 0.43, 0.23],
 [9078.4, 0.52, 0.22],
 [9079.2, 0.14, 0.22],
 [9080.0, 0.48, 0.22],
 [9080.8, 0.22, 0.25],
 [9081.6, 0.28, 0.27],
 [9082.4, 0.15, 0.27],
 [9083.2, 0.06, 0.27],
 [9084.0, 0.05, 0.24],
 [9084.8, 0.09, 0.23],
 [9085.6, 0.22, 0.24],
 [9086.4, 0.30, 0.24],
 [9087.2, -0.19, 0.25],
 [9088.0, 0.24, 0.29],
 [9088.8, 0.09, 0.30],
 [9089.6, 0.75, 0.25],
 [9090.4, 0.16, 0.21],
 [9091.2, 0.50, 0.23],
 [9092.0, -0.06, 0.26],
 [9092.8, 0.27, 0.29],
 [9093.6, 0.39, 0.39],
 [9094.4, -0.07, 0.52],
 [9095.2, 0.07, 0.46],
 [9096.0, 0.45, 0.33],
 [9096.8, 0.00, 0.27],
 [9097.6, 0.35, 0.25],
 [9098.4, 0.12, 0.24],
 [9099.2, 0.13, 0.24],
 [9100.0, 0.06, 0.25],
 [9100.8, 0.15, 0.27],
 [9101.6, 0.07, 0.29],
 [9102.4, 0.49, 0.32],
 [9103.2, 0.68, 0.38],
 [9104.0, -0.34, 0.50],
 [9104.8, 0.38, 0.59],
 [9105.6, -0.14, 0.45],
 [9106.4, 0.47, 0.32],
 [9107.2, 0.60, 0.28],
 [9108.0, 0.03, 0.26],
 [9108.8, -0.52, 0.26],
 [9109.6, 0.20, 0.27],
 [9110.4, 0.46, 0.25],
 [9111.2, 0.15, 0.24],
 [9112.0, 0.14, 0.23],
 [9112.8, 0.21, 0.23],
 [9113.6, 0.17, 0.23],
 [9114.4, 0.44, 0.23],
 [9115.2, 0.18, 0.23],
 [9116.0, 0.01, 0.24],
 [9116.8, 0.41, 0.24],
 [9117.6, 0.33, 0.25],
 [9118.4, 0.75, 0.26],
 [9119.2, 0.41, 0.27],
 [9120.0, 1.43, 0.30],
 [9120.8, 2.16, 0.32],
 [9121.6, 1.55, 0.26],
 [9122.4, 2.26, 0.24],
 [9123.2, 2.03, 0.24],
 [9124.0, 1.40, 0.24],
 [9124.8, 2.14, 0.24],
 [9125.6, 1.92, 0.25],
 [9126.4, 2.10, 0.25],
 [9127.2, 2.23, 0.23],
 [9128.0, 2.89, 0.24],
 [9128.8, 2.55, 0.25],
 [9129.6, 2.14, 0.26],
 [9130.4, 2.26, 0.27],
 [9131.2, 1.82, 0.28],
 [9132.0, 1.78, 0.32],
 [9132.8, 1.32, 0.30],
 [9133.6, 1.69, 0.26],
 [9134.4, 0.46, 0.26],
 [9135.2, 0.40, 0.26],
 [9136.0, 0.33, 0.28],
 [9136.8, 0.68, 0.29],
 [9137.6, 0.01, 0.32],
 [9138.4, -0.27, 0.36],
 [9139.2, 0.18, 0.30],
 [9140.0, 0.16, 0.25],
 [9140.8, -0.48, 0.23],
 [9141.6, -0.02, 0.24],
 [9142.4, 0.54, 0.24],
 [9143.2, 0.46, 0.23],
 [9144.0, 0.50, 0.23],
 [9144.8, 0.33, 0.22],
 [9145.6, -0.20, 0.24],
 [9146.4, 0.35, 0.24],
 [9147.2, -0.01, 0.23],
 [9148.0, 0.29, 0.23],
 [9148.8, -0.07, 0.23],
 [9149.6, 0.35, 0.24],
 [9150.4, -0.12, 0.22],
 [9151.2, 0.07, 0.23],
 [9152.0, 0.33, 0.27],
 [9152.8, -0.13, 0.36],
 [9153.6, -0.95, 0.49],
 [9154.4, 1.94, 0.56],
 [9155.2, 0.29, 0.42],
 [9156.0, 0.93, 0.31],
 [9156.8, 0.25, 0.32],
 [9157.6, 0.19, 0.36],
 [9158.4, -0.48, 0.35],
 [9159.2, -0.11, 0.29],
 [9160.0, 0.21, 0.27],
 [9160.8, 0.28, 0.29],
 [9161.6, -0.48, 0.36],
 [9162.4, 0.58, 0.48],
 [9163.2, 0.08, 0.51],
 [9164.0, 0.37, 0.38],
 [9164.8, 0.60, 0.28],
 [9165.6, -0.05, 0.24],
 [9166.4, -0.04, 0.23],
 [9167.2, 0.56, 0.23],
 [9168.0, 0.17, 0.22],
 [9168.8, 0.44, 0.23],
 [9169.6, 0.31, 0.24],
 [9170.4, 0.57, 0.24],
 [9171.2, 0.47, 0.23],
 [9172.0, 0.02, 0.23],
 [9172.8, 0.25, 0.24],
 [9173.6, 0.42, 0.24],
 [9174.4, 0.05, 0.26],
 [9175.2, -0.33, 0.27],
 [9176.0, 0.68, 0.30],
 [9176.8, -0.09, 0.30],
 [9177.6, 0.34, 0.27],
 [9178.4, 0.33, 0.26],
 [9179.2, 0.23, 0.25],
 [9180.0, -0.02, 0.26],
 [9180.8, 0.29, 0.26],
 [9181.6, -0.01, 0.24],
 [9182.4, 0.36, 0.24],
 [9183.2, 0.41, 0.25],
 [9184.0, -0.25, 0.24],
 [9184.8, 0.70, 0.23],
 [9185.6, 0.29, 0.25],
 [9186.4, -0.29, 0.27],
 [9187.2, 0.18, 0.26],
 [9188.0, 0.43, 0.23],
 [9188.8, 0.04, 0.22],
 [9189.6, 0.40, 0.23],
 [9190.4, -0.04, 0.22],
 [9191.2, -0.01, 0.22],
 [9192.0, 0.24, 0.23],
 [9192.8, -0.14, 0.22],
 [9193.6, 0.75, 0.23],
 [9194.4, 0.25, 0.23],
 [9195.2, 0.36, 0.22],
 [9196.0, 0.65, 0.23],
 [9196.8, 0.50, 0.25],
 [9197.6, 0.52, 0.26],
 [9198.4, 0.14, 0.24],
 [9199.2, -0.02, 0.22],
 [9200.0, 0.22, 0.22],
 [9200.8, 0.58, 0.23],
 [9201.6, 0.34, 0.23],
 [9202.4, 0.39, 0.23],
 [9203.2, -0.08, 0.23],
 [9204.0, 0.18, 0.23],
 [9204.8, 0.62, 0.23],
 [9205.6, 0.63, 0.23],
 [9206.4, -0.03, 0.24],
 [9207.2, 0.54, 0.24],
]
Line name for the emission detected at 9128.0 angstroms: [O II]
